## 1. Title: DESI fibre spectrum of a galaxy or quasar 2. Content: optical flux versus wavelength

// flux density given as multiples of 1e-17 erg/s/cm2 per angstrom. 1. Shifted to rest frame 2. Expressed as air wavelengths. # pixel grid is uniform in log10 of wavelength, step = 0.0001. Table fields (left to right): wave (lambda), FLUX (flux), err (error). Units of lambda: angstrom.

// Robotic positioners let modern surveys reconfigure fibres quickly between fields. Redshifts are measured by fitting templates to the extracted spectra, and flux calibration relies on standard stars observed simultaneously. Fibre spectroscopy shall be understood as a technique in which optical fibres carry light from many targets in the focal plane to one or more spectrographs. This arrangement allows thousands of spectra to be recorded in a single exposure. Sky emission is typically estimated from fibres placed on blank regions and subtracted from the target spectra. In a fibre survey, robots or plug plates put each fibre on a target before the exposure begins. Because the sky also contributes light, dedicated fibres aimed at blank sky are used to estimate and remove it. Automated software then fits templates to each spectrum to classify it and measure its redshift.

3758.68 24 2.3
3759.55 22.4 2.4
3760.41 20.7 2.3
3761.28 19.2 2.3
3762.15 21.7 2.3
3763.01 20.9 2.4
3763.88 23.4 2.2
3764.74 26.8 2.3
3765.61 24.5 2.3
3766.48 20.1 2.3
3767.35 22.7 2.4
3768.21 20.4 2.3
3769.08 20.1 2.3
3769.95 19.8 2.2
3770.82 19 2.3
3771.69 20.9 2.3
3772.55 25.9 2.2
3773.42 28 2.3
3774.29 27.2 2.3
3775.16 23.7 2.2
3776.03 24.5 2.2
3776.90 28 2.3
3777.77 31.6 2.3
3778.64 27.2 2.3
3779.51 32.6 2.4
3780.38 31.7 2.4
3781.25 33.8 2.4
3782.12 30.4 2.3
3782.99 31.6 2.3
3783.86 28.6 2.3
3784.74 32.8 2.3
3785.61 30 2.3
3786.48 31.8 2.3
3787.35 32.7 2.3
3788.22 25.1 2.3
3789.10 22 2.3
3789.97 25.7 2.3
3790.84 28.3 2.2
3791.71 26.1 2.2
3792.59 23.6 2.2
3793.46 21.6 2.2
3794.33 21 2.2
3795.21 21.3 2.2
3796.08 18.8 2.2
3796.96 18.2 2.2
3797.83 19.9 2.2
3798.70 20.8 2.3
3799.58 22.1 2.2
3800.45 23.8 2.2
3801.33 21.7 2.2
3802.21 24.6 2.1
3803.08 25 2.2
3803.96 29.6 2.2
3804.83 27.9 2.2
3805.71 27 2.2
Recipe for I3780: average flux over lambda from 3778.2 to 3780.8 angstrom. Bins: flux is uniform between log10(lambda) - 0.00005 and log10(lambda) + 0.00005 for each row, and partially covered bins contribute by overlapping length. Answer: 30.5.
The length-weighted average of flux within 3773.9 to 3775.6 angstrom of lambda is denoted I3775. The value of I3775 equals 25.4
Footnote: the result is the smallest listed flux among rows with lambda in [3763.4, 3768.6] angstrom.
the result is 20.1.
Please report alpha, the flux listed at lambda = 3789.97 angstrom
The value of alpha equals 25.7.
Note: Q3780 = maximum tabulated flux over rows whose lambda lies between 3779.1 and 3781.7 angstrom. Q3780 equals 33.8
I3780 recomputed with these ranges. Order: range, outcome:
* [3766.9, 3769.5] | 21.1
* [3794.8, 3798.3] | 19.6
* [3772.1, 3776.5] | 25.9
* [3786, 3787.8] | 32.2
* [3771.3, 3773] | 23.6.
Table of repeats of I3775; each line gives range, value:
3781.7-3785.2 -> 30.8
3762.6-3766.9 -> 23.1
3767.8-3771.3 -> 19.8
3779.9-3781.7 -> 32.8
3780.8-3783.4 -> 32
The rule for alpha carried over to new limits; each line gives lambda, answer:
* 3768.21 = 20.4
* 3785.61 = 30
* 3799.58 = 22.1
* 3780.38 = 31.7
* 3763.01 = 20.9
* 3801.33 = 21.7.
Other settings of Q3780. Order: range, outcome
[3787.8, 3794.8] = 28.3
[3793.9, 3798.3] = 21.3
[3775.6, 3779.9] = 32.6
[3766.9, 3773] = 25.9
